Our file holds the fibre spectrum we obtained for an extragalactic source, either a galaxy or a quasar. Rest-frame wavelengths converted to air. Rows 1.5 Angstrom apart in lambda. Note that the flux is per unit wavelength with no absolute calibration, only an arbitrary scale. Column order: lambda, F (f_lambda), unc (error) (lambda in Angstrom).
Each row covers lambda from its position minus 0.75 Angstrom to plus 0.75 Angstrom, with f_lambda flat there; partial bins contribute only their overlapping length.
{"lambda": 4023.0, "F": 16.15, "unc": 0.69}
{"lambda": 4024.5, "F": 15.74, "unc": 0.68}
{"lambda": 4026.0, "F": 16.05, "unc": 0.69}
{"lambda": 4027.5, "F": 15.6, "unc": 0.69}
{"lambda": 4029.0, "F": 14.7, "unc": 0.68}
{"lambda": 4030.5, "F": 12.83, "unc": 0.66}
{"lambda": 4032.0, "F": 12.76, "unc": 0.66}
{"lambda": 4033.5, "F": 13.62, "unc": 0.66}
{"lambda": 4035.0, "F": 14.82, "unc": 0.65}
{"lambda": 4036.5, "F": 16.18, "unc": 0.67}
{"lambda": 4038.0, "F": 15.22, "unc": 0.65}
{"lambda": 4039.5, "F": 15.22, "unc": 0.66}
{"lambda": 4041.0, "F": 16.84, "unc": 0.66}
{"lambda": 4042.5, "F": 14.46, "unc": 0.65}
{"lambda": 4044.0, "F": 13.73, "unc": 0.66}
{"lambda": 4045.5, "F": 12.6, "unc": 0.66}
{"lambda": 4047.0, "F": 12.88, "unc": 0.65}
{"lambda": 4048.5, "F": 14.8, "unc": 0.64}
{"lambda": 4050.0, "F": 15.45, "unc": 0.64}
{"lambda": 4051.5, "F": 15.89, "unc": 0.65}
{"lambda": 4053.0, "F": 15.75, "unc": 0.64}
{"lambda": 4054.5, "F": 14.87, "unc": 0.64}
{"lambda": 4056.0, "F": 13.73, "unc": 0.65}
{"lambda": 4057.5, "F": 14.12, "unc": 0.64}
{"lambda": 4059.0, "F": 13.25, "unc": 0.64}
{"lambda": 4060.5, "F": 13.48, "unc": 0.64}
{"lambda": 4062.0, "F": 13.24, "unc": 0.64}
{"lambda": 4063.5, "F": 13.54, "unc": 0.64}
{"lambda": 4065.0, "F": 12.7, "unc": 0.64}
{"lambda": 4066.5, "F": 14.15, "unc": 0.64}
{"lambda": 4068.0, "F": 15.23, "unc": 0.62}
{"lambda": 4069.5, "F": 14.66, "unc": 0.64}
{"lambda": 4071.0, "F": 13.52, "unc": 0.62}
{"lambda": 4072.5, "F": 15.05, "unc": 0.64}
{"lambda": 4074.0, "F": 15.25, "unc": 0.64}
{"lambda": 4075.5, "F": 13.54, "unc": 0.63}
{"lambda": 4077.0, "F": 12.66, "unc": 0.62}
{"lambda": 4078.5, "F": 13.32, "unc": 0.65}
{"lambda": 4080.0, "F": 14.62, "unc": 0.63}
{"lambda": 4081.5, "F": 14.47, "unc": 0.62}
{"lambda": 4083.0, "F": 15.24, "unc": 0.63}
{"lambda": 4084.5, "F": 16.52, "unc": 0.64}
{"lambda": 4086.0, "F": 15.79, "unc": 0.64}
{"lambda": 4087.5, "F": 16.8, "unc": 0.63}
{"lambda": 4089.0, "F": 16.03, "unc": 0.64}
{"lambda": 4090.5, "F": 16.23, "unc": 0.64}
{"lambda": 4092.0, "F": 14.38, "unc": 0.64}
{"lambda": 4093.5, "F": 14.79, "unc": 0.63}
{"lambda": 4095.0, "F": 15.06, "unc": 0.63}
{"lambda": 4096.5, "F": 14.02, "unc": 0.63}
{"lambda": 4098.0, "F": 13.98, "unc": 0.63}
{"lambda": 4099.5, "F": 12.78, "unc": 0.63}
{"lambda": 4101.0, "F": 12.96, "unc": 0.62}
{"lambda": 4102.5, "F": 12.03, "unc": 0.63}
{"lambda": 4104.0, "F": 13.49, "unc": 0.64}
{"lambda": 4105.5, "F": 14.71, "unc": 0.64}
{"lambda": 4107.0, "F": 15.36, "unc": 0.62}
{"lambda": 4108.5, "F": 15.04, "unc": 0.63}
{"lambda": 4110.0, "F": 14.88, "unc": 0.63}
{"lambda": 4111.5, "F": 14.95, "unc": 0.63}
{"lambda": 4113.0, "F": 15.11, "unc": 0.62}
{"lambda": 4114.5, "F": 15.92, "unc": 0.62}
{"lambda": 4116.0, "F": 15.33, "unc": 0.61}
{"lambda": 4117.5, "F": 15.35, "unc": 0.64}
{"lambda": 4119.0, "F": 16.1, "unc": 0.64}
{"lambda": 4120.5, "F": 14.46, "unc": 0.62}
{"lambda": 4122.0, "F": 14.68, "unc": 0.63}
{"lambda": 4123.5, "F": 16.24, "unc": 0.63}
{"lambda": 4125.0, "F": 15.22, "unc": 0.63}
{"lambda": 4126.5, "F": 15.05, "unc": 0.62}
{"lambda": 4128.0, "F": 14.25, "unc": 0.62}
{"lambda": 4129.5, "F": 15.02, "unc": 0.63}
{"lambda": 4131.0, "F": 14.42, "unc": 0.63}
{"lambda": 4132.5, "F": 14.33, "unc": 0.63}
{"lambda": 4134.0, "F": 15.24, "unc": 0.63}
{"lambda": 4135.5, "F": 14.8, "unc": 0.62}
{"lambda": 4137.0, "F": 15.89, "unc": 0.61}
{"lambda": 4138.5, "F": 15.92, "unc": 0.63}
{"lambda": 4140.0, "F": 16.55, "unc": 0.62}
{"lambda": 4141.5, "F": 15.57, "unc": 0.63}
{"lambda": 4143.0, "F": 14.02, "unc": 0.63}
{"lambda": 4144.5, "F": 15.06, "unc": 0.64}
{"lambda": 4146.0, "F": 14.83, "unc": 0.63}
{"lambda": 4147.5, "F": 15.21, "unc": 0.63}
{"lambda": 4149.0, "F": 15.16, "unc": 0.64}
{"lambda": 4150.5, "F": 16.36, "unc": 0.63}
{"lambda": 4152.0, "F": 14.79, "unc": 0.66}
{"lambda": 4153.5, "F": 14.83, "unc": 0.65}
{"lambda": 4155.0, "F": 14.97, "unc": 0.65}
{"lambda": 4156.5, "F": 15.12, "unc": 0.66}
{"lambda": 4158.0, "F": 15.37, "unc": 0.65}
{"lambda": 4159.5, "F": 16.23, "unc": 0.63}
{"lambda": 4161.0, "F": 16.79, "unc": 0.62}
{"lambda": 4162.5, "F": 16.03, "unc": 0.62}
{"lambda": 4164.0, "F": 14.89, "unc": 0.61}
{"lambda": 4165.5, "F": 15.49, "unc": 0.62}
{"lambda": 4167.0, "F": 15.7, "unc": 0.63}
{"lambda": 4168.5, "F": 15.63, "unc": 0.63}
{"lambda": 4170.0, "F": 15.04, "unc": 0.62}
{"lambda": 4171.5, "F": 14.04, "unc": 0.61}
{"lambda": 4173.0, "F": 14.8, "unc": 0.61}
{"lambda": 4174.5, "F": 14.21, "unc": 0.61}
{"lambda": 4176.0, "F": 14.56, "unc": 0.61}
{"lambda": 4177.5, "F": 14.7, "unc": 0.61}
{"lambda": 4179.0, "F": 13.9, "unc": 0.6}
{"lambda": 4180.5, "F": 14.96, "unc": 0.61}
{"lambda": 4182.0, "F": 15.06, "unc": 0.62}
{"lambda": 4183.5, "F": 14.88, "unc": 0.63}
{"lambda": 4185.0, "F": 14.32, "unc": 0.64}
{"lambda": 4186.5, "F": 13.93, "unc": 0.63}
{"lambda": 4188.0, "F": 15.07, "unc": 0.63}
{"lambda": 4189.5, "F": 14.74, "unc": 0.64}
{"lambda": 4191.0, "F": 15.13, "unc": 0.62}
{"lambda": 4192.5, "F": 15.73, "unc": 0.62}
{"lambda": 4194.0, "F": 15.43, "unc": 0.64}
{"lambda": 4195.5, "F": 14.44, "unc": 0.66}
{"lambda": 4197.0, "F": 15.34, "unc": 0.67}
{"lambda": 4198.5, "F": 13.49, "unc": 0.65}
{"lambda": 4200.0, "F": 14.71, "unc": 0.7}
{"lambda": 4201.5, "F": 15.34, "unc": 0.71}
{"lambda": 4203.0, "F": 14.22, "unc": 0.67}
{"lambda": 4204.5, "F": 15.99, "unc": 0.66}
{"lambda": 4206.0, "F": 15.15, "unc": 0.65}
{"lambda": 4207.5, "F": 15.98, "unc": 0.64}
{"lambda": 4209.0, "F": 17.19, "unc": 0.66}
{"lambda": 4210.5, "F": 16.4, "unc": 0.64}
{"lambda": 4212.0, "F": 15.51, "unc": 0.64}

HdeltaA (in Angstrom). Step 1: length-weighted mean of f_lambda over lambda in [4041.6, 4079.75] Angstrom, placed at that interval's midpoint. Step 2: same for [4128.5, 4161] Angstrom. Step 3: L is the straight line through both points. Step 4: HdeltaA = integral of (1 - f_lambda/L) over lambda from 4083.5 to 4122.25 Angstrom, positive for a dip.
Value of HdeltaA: -0.6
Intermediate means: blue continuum 14.1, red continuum 15.3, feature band 14.9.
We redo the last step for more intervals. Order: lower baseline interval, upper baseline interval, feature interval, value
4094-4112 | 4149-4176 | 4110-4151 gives -1.6 Angstrom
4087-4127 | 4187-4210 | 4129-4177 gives -0.6 Angstrom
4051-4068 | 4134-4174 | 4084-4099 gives -0.8 Angstrom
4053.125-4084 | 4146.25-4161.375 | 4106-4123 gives -0.5 Angstrom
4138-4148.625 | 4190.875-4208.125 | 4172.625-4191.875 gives 0.6 Angstrom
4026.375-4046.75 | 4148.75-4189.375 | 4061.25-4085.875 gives 0.6 Angstrom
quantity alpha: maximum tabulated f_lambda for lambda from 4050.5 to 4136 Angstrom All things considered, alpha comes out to 16.8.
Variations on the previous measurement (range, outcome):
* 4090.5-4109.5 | 16.23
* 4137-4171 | 16.79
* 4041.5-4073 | 15.89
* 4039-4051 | 16.84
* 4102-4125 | 16.24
